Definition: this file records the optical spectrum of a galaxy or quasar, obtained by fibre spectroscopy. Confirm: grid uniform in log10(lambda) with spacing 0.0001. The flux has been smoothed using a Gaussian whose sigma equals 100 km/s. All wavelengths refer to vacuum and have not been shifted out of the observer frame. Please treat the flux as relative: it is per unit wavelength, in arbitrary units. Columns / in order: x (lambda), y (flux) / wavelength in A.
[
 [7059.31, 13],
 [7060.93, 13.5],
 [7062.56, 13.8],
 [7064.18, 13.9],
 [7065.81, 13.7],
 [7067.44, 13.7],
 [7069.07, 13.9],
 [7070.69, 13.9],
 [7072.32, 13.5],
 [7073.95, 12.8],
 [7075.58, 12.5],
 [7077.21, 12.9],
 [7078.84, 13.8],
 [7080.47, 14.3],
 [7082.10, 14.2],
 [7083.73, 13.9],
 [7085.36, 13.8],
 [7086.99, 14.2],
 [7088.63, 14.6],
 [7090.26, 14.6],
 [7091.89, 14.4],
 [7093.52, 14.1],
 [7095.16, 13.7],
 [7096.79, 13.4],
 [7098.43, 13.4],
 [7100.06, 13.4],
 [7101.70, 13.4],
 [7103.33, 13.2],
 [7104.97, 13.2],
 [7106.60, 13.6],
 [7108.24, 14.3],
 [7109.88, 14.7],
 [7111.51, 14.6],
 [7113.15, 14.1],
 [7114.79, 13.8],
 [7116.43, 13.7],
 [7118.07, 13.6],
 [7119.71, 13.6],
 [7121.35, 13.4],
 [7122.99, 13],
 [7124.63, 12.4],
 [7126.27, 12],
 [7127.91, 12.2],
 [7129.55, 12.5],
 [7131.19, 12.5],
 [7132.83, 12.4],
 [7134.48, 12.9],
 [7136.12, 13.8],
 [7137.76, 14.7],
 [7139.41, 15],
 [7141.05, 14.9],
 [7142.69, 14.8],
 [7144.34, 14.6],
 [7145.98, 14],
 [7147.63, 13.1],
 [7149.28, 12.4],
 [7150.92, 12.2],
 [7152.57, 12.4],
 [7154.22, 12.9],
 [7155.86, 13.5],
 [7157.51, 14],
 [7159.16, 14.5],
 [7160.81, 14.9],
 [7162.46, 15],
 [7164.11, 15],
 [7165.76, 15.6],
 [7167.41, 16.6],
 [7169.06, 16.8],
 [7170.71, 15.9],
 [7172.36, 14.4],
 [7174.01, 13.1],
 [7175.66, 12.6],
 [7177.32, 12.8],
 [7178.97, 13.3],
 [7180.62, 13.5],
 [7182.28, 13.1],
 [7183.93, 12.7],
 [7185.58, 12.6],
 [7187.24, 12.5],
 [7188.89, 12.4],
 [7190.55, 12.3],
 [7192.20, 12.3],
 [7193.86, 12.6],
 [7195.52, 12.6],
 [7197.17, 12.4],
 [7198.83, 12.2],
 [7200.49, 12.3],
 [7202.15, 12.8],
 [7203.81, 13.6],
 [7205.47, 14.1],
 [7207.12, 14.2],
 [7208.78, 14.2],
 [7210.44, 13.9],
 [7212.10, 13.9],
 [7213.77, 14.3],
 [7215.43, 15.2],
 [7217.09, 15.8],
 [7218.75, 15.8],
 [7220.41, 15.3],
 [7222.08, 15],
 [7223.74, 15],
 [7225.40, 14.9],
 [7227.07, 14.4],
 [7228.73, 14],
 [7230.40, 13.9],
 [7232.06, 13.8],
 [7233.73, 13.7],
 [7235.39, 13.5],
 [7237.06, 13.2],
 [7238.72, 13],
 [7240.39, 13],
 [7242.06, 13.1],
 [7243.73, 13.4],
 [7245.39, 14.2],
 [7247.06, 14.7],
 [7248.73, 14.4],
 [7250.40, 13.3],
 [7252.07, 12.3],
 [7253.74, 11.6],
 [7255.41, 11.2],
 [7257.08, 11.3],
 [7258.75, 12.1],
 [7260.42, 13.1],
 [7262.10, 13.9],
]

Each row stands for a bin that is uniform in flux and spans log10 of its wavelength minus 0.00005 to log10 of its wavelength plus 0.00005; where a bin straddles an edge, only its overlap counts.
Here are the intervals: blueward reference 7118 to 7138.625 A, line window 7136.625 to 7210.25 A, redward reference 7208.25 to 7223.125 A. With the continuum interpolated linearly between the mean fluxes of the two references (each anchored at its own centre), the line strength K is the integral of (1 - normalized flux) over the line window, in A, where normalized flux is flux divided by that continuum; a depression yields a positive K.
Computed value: 1.3 A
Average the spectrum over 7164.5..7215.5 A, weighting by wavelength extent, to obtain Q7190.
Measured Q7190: 13.6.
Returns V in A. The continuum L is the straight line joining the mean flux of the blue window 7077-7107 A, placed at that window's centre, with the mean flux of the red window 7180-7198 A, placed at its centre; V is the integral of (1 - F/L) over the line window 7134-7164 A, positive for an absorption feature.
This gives -1.80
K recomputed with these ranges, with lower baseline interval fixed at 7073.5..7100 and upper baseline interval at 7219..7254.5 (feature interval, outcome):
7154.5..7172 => -1.6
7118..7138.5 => 1.2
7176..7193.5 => 1.4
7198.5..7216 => 0.1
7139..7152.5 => 0.0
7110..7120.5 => -0.1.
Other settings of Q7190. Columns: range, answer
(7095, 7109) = 13.5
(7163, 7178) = 14.8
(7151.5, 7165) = 14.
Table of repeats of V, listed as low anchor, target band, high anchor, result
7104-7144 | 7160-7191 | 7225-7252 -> -0.7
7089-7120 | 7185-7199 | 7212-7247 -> 1.7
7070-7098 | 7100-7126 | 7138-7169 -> 0.7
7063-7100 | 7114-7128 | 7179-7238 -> 0.6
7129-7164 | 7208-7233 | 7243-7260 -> -2.9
